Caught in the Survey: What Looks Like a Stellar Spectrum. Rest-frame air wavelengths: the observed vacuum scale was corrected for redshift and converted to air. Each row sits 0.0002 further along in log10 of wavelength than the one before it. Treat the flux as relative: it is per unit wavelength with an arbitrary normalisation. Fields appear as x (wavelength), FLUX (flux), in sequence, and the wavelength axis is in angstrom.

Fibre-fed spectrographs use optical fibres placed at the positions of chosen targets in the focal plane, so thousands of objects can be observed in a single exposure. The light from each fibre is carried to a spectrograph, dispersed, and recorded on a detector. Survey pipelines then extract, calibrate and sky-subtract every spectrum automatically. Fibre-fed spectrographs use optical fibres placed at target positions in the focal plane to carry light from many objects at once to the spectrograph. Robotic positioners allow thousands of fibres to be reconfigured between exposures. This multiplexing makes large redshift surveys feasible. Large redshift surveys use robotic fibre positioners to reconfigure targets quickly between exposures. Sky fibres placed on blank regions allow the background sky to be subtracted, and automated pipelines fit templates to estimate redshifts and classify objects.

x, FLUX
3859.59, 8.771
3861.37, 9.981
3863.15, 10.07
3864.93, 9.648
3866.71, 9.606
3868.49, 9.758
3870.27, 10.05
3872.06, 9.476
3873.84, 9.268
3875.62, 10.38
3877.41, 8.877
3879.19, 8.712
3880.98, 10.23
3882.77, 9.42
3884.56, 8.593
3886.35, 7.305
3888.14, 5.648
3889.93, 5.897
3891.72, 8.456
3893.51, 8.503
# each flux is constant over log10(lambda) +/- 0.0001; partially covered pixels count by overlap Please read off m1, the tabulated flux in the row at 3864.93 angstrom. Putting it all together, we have 9.648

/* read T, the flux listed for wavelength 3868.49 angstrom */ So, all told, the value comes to 9.758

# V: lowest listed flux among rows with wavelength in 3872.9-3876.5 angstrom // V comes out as 9.268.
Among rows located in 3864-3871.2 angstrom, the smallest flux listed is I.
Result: 9.606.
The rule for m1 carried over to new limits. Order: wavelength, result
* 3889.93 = 5.897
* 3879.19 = 8.712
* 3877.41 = 8.877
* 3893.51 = 8.503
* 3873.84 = 9.268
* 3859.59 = 8.771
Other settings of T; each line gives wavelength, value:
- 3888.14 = 5.648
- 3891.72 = 8.456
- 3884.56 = 8.593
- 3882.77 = 9.42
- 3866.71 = 9.606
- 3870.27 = 10.05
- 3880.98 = 10.23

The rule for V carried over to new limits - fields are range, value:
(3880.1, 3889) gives 5.648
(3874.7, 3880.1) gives 8.712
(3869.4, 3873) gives 9.476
